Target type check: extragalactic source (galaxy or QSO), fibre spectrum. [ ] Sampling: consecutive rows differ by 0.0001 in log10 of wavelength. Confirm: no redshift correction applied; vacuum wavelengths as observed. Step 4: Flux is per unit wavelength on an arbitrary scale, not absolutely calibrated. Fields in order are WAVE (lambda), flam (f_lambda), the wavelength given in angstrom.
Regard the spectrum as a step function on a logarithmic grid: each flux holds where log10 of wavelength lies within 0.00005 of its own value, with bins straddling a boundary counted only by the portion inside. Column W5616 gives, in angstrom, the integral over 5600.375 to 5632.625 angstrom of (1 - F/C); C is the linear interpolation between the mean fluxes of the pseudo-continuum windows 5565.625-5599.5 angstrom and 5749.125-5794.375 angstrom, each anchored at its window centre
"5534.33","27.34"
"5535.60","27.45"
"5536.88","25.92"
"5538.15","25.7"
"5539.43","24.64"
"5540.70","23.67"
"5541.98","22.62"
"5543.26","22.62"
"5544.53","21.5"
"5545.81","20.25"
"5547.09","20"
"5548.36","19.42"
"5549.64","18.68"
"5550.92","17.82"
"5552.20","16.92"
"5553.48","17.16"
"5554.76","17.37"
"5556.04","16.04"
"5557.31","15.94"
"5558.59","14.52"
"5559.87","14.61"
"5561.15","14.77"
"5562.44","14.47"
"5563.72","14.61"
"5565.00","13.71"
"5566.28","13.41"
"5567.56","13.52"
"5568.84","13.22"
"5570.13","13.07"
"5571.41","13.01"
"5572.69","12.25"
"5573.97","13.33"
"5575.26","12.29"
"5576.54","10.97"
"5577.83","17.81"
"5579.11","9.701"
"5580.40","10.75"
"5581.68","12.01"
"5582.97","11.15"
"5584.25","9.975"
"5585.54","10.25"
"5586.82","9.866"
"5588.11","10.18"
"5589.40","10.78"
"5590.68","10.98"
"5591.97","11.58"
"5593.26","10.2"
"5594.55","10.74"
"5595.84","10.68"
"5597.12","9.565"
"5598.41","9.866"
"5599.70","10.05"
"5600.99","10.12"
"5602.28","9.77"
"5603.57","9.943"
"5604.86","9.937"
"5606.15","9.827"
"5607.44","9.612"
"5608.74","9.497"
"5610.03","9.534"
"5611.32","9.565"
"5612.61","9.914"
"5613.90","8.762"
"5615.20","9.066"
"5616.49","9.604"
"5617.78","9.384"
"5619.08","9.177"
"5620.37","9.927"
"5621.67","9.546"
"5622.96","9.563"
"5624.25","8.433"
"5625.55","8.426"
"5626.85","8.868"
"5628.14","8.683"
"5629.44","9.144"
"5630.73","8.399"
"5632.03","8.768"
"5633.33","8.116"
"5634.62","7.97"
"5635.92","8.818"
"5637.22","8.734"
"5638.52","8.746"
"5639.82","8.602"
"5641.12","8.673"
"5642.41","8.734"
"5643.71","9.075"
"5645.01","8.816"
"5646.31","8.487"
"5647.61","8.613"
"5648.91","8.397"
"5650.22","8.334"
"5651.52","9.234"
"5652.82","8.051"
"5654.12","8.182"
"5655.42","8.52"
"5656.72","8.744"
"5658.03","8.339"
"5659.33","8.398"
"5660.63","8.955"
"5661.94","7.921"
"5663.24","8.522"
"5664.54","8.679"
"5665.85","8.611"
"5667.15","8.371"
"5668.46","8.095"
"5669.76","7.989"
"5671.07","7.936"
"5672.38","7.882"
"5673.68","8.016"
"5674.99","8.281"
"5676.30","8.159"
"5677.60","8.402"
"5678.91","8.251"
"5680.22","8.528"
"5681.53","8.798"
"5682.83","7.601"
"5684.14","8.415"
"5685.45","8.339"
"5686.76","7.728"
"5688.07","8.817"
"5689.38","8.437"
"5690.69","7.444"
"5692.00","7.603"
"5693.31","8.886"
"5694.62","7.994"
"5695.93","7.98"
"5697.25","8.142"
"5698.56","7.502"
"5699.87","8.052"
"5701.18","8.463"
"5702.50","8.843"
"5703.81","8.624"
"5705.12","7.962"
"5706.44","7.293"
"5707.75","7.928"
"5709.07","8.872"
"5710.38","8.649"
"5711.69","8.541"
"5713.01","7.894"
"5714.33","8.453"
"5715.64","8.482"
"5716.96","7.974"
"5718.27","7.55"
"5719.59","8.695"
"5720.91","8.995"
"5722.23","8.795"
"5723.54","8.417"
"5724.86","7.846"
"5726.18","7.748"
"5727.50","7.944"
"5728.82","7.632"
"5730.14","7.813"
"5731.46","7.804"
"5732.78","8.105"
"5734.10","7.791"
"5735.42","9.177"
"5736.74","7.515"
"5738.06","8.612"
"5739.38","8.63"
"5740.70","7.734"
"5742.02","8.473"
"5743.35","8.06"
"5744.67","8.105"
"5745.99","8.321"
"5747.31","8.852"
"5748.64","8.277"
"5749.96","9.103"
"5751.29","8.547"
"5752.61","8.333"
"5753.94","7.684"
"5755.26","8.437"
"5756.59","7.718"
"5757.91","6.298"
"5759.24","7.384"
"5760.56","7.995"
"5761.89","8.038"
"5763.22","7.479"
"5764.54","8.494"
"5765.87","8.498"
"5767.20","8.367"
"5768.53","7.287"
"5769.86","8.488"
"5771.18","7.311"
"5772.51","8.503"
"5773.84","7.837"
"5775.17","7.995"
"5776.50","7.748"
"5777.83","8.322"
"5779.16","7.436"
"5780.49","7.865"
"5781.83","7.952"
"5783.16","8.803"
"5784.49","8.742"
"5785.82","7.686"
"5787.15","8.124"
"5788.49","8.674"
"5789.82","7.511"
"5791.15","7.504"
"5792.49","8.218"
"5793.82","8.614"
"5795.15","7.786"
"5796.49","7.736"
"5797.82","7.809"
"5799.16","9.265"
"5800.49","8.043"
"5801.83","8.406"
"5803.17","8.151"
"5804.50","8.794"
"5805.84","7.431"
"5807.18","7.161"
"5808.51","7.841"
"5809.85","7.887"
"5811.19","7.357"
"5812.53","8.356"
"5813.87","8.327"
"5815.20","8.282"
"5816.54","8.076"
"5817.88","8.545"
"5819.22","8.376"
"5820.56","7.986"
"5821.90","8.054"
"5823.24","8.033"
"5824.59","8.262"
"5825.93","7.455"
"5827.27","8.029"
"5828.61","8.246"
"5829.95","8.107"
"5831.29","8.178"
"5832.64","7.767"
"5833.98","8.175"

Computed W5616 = 4.7 angstrom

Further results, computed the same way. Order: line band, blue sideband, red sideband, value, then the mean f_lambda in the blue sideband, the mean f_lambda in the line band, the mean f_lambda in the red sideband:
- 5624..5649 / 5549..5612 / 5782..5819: 5.9 angstrom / 12.4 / 8.63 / 8.12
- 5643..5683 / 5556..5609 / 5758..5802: 7.3 angstrom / 11.8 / 8.4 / 8.03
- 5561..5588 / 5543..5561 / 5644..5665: 5.8 angstrom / 17.9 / 12.5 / 8.52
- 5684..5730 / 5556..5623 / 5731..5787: 4.5 angstrom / 11.3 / 8.19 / 8.09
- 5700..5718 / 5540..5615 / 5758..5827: 3.2 angstrom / 13.3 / 8.28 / 8.03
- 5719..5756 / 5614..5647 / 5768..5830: 0.4 angstrom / 8.87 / 8.26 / 8.05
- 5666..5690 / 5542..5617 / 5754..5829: 5.5 angstrom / 12.9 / 8.23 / 8.02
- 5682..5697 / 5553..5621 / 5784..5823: 2.8 angstrom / 11.6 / 8.12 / 8.09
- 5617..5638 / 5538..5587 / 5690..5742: 6.1 angstrom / 15.7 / 8.88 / 8.17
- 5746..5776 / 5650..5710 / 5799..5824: 0.4 angstrom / 8.27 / 8.05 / 8.1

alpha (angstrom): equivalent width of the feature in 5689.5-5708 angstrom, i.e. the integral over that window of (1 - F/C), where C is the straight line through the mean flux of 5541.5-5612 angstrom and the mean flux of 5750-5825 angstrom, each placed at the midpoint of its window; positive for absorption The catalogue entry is 3.9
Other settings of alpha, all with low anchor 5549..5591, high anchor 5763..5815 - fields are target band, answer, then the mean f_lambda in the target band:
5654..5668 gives 3.43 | 8.48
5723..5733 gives 1.75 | 7.89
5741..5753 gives 0.88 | 8.43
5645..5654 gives 2.35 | 8.52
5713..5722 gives 1.36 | 8.34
